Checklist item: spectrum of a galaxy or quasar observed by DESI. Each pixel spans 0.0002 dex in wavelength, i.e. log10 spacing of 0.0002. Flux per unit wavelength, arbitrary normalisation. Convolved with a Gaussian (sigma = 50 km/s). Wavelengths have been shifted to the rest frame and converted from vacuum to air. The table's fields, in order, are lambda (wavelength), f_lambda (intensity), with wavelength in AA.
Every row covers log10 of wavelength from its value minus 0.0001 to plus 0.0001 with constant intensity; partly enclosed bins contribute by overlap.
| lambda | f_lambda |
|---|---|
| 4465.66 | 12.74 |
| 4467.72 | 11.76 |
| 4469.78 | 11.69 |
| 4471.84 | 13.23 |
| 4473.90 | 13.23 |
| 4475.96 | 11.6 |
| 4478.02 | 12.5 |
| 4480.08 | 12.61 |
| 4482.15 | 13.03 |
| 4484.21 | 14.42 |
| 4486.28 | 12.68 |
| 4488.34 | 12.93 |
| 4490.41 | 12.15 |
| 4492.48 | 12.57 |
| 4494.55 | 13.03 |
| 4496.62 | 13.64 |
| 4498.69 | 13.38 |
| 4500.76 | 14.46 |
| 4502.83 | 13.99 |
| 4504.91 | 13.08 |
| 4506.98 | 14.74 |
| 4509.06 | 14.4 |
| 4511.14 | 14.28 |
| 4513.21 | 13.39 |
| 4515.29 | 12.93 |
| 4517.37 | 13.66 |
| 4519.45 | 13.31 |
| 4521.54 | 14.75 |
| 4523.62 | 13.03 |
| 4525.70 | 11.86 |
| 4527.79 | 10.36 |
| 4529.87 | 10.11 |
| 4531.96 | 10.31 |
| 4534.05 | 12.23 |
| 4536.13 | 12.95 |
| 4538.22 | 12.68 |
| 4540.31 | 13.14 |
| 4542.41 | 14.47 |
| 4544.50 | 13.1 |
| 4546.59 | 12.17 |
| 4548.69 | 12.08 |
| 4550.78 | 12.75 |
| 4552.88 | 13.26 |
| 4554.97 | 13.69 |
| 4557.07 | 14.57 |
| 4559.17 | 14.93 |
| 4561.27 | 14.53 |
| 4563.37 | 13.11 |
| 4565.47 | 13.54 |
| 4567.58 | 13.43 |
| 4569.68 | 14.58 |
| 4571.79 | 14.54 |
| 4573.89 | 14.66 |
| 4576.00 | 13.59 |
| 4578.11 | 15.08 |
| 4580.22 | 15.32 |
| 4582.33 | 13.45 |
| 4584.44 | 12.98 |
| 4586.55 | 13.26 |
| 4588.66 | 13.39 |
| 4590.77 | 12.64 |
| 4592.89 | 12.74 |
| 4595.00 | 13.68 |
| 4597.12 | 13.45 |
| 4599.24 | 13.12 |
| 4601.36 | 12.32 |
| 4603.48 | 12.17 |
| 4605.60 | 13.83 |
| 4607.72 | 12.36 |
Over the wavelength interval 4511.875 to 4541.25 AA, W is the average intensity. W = 12.5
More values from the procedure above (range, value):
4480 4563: 13.1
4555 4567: 14.1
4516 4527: 13.2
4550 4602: 13.7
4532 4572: 13.4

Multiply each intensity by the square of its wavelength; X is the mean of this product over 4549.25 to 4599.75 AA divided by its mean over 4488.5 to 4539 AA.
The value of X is 1.09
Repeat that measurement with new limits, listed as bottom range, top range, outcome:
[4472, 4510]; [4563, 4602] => 1.07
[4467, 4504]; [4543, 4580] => 1.10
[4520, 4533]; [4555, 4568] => 1.21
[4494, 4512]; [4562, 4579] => 1.04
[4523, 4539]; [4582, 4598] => 1.16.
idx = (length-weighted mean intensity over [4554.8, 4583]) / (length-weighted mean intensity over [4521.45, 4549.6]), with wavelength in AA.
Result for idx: 1.16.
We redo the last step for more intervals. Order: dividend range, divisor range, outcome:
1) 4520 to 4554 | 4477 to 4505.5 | 0.95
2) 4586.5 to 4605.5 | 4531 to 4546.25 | 1.02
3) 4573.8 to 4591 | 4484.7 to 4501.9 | 1.05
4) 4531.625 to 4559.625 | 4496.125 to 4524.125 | 0.95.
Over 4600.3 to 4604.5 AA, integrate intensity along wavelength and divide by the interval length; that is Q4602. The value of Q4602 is 12.2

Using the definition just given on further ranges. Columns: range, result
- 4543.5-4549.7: 12.4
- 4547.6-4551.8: 12.4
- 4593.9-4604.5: 12.9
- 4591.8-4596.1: 13.2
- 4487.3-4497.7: 12.9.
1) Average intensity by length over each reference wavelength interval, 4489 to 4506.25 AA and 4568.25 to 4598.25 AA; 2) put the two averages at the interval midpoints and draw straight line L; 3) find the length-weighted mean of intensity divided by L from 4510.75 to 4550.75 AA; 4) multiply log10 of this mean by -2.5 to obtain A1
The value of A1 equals 0.07 mag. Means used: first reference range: 13.3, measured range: 12.7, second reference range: 13.8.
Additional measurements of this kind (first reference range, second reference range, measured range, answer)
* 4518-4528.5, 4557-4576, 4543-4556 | 0.06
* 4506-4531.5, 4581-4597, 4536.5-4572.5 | -0.03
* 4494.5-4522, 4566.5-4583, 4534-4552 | 0.10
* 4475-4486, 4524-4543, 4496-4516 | -0.12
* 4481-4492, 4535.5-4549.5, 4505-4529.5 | -0.02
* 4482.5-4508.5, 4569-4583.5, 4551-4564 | 0.02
